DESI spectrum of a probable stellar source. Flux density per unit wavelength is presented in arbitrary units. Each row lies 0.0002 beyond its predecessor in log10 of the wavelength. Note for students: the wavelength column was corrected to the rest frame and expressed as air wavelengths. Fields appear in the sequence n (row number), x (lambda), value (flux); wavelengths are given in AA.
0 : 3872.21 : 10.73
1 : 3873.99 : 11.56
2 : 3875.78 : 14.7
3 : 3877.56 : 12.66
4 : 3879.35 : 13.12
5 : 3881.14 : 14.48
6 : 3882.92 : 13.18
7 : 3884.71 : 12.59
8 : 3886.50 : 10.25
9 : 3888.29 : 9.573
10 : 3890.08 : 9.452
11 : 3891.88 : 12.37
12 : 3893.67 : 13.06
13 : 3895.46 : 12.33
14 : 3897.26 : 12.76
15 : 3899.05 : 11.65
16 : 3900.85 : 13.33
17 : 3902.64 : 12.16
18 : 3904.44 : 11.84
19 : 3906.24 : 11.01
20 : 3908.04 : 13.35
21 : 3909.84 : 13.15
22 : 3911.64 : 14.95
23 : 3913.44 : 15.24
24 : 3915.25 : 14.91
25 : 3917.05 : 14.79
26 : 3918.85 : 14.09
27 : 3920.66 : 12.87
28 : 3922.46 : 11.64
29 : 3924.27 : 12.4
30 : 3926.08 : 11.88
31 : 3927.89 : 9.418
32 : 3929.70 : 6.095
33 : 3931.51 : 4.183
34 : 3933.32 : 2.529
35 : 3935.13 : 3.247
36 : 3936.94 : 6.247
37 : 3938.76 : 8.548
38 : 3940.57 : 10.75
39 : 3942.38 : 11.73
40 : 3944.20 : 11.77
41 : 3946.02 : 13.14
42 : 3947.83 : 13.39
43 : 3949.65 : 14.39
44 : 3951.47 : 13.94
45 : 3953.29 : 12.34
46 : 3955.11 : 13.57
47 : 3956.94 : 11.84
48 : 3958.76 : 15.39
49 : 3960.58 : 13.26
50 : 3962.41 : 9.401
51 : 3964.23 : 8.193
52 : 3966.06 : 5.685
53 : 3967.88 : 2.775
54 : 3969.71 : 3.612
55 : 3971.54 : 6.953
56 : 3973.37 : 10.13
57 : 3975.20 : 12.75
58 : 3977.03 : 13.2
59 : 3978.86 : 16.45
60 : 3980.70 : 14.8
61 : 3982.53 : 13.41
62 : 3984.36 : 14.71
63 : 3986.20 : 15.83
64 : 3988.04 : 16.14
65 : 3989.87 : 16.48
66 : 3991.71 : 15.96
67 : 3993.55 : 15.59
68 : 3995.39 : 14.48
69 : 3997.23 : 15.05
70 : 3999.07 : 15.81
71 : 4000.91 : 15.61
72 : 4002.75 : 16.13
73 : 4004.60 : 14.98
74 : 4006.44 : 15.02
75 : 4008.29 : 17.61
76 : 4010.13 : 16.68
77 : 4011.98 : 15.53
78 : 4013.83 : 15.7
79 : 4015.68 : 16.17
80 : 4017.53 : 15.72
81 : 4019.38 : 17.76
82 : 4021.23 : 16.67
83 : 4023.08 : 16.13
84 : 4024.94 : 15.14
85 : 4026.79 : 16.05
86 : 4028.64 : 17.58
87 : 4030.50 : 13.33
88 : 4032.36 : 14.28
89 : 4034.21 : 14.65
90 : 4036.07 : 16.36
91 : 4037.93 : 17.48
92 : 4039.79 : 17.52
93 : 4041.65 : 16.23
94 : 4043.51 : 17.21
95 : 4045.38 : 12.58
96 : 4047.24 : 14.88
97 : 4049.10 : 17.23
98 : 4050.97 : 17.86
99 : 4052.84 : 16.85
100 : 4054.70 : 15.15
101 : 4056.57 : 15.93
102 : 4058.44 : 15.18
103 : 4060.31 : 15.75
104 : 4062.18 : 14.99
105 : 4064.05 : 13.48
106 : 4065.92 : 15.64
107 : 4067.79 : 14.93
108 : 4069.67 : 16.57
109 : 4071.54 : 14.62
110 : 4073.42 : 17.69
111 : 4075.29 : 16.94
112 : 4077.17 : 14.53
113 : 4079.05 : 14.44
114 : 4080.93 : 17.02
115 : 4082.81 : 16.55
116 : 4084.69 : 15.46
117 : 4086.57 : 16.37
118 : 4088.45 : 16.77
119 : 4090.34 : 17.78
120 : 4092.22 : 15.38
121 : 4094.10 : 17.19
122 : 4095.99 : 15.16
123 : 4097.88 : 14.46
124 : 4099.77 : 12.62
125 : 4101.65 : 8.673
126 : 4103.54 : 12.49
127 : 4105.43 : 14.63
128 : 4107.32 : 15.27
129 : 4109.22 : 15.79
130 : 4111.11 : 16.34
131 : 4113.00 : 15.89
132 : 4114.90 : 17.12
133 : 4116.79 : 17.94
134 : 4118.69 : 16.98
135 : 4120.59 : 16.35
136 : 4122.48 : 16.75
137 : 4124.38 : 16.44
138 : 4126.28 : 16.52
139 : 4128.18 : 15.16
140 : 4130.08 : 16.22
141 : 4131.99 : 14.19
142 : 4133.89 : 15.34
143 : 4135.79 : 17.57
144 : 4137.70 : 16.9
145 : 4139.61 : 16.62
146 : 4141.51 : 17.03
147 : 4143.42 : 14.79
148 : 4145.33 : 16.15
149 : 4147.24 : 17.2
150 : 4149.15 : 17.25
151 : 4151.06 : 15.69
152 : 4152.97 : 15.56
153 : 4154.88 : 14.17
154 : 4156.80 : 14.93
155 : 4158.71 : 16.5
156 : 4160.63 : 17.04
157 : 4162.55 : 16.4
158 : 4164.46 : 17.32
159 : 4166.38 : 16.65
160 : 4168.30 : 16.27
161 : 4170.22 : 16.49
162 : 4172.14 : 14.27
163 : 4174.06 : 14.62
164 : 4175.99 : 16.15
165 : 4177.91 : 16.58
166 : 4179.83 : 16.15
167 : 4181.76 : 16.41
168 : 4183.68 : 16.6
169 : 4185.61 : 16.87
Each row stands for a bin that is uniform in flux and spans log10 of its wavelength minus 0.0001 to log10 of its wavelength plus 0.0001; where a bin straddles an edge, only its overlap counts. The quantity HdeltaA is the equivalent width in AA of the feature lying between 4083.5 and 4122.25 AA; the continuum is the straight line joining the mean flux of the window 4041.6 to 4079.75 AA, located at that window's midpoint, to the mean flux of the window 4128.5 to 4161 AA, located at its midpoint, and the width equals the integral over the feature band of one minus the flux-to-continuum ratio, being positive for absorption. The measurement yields 0.9 AA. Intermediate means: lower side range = 15.6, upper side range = 16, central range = 15.5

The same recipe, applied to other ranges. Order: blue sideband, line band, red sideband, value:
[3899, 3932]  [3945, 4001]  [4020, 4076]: 4.5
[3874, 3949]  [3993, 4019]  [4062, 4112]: -4.3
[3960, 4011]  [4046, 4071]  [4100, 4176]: -2.2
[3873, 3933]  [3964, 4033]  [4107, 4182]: -2.0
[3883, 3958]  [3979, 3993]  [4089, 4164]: -2.8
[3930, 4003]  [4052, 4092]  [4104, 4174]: -4.0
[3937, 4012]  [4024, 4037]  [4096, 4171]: -1.3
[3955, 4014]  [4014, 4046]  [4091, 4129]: -4.4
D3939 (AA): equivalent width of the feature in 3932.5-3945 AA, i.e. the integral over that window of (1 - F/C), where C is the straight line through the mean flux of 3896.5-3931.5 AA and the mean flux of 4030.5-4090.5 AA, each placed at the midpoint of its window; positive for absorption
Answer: 4.9 AA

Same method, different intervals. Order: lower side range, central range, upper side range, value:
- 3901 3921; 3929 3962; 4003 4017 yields 9.3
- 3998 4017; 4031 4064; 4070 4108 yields -0.5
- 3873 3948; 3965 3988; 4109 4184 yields 3.2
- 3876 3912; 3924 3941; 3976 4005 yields 7.9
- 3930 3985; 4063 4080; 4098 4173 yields -2.0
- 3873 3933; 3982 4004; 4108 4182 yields -3.0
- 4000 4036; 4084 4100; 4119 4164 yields 0.2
